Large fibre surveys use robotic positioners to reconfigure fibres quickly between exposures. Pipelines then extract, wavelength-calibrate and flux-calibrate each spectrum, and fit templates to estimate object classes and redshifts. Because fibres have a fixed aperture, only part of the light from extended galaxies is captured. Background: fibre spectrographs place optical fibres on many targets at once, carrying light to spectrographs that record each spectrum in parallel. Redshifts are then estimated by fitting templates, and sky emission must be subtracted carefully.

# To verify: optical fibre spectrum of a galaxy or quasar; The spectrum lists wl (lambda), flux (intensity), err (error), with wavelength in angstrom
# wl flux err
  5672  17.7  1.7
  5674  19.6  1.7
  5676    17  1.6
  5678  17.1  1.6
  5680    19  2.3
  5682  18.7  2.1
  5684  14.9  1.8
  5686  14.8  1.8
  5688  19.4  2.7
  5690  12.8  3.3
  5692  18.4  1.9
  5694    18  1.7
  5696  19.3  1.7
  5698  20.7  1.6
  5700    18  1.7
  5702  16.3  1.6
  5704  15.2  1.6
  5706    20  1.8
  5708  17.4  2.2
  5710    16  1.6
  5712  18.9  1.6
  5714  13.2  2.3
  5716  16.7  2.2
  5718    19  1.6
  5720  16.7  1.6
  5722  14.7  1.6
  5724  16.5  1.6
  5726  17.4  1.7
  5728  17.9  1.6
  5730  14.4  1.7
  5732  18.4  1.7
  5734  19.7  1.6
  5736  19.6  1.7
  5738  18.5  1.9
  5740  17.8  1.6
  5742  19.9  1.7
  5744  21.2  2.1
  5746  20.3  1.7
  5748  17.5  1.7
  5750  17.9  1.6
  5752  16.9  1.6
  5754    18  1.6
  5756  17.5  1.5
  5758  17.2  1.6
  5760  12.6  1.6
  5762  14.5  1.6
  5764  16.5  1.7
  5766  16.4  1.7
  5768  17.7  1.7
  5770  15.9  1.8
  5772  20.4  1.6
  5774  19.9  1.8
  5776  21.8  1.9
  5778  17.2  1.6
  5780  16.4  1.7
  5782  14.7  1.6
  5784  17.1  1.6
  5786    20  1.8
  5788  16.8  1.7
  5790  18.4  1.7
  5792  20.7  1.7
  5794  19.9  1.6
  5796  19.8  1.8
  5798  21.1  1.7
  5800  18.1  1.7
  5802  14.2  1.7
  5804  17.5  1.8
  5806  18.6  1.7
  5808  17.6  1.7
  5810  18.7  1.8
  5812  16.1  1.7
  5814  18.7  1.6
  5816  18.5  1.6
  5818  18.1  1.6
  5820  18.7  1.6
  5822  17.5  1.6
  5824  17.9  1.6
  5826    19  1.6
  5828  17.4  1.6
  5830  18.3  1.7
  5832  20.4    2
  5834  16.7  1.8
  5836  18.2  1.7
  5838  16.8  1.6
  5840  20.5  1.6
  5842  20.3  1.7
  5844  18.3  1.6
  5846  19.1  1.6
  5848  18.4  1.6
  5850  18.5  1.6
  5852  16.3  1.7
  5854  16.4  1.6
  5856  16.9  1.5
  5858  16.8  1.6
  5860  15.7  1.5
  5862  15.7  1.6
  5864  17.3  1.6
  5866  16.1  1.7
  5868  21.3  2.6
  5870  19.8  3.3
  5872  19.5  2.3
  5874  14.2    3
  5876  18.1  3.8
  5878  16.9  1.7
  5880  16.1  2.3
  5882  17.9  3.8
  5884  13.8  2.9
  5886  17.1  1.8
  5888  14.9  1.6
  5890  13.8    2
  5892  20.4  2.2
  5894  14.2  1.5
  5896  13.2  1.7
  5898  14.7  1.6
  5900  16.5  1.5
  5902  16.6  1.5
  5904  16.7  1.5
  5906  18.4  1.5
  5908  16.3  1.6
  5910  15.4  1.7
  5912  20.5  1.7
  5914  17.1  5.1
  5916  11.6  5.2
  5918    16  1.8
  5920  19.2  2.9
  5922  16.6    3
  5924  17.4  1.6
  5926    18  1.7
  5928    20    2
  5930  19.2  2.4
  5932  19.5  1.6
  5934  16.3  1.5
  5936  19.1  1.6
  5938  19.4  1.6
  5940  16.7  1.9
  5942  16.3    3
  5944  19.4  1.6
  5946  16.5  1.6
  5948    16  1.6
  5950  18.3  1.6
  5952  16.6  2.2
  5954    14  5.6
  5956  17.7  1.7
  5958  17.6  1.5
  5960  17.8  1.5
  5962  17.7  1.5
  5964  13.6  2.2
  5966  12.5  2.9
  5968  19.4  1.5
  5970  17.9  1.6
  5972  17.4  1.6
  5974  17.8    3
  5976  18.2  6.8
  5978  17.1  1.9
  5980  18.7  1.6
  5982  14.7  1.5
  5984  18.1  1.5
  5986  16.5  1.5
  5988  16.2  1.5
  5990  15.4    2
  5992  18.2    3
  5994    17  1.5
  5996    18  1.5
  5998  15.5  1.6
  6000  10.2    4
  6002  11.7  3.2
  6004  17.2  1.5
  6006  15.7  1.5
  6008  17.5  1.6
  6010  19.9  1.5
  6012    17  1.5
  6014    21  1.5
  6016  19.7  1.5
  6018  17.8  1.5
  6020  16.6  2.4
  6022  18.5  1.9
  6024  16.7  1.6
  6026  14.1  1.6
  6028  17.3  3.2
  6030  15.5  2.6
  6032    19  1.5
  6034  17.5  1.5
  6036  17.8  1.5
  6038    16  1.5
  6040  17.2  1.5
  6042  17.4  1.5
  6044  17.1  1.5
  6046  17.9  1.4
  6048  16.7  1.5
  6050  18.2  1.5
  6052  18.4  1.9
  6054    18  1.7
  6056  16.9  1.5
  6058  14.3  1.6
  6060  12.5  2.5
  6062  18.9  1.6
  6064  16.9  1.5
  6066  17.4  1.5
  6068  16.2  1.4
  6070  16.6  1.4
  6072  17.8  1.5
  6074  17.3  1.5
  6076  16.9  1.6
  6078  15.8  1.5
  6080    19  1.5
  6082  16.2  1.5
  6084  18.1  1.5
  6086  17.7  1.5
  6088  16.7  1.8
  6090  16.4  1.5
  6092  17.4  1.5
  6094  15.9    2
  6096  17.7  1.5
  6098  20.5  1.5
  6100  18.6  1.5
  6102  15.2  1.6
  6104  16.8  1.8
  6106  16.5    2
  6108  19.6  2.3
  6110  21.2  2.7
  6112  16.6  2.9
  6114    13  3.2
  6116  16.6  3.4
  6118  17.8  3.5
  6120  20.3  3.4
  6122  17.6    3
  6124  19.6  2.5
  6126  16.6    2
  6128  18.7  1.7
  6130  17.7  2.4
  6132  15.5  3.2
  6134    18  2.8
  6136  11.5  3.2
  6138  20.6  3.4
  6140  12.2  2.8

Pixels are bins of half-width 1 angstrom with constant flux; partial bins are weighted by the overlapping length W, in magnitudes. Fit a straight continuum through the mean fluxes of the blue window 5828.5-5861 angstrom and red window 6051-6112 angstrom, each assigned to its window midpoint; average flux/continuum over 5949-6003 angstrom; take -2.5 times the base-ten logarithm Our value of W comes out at 0.07 mag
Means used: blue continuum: 18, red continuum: 17.2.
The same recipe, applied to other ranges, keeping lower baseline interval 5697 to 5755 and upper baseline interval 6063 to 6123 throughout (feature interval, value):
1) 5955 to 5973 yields 0.04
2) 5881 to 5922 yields 0.09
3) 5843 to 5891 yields 0.03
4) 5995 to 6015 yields 0.07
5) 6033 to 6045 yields 0.01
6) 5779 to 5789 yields 0.04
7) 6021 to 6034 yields 0.03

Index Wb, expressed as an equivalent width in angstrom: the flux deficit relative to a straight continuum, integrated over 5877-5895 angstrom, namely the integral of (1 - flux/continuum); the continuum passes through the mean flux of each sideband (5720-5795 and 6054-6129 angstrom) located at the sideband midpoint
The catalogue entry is 1.5 angstrom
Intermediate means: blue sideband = 17.8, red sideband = 17.2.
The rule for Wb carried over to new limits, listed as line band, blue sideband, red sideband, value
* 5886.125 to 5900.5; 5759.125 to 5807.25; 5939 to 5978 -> 1.5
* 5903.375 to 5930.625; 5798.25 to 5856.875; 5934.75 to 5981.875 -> 0.2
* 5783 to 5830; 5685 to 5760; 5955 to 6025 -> -2.5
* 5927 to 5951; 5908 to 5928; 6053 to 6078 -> -1.6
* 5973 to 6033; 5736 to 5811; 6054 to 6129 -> 1.9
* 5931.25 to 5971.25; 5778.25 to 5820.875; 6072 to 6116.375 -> 1.3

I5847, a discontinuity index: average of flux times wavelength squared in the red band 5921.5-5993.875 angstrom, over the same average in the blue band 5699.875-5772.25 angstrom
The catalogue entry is 1.07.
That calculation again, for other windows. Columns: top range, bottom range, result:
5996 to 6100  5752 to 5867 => 1.04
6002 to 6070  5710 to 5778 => 1.08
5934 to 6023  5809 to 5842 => 0.98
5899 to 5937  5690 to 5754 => 1.05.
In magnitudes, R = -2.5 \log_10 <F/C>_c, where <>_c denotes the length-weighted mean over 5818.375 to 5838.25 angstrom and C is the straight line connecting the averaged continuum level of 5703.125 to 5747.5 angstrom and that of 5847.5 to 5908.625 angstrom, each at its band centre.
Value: -0.07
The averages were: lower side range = 17.7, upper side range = 16.7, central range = 18.1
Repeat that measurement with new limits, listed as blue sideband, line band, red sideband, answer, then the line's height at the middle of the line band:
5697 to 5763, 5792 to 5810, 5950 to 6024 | -0.07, 17.3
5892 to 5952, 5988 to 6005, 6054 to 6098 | 0.10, 17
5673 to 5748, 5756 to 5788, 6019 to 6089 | 0.02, 17.5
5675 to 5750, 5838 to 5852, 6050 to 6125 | -0.08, 17.5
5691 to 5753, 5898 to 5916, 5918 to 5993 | 0.04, 17.4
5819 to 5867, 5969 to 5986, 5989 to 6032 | -0.03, 17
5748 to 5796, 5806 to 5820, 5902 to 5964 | -0.03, 17.5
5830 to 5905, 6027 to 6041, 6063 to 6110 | 0.01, 17.3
